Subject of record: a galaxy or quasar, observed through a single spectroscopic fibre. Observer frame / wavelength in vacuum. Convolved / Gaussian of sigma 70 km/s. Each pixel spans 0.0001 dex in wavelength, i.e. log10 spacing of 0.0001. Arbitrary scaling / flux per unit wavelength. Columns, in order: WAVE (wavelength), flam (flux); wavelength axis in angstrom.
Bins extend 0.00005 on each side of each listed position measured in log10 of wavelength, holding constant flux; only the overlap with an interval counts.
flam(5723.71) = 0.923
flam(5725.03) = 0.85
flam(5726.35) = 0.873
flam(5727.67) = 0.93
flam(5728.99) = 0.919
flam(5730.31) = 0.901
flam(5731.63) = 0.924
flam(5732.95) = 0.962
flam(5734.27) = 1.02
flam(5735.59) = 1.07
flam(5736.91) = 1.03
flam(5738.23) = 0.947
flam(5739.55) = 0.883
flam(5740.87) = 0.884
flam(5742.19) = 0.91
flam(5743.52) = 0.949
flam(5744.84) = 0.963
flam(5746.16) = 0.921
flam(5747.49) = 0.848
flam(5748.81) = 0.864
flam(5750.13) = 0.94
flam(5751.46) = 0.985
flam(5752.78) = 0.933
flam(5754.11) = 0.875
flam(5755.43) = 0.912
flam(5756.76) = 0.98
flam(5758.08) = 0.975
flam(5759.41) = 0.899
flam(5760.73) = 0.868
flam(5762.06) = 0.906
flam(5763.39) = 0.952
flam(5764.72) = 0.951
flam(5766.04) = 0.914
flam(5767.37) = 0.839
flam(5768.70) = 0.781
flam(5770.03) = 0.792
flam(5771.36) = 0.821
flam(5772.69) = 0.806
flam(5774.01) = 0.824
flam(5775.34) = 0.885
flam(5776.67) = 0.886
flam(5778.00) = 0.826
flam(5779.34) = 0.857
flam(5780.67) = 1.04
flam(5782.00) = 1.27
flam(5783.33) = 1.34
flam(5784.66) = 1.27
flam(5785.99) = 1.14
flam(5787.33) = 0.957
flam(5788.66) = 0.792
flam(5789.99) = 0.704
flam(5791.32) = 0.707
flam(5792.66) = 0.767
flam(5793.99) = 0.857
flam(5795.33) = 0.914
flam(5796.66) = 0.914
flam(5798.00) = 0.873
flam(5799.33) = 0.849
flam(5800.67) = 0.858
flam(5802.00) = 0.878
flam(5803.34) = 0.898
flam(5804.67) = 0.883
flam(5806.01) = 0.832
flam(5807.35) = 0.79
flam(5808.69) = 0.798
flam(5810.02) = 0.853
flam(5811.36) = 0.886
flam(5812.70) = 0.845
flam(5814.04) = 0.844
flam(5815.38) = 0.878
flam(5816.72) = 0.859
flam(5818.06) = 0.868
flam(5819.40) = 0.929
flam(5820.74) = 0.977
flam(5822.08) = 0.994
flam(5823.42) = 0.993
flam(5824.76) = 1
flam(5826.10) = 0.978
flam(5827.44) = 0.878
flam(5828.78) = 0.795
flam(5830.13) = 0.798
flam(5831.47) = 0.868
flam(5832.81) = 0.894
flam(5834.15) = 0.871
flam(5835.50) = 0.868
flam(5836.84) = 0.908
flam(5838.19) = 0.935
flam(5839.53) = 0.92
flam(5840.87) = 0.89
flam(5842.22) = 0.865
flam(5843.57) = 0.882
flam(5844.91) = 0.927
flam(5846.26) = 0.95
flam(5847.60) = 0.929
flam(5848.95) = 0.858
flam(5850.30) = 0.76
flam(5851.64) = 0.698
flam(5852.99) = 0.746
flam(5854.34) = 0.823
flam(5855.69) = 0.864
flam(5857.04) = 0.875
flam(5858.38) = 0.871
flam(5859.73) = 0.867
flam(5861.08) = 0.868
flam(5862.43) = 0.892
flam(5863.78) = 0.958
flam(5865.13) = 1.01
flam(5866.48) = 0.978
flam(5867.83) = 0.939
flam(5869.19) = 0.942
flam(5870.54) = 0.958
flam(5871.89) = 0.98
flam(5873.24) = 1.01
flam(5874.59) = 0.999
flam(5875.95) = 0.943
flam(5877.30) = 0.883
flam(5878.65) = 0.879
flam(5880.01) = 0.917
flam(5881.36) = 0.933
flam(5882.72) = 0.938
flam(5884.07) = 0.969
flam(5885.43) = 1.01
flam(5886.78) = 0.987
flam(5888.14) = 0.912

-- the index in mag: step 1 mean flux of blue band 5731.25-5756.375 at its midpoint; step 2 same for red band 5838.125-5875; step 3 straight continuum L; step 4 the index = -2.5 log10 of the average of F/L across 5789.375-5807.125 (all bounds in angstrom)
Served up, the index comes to 0.098 mag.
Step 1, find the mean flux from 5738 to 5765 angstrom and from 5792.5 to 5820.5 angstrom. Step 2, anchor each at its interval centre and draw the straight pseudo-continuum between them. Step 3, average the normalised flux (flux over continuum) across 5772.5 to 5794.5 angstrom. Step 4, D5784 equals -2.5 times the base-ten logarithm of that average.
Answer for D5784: -0.06 mag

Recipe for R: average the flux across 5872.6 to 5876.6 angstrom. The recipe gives 0.983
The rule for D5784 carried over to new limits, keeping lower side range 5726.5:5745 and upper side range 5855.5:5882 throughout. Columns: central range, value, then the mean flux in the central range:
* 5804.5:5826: 0.05 mag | 0.892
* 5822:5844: 0.04 mag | 0.9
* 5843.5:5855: 0.11 mag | 0.84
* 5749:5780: 0.07 mag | 0.887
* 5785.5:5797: 0.10 mag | 0.855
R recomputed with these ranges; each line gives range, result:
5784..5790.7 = 0.971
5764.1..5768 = 0.903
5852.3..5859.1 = 0.836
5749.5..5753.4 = 0.953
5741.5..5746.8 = 0.936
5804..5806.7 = 0.857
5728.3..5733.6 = 0.926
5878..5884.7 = 0.927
